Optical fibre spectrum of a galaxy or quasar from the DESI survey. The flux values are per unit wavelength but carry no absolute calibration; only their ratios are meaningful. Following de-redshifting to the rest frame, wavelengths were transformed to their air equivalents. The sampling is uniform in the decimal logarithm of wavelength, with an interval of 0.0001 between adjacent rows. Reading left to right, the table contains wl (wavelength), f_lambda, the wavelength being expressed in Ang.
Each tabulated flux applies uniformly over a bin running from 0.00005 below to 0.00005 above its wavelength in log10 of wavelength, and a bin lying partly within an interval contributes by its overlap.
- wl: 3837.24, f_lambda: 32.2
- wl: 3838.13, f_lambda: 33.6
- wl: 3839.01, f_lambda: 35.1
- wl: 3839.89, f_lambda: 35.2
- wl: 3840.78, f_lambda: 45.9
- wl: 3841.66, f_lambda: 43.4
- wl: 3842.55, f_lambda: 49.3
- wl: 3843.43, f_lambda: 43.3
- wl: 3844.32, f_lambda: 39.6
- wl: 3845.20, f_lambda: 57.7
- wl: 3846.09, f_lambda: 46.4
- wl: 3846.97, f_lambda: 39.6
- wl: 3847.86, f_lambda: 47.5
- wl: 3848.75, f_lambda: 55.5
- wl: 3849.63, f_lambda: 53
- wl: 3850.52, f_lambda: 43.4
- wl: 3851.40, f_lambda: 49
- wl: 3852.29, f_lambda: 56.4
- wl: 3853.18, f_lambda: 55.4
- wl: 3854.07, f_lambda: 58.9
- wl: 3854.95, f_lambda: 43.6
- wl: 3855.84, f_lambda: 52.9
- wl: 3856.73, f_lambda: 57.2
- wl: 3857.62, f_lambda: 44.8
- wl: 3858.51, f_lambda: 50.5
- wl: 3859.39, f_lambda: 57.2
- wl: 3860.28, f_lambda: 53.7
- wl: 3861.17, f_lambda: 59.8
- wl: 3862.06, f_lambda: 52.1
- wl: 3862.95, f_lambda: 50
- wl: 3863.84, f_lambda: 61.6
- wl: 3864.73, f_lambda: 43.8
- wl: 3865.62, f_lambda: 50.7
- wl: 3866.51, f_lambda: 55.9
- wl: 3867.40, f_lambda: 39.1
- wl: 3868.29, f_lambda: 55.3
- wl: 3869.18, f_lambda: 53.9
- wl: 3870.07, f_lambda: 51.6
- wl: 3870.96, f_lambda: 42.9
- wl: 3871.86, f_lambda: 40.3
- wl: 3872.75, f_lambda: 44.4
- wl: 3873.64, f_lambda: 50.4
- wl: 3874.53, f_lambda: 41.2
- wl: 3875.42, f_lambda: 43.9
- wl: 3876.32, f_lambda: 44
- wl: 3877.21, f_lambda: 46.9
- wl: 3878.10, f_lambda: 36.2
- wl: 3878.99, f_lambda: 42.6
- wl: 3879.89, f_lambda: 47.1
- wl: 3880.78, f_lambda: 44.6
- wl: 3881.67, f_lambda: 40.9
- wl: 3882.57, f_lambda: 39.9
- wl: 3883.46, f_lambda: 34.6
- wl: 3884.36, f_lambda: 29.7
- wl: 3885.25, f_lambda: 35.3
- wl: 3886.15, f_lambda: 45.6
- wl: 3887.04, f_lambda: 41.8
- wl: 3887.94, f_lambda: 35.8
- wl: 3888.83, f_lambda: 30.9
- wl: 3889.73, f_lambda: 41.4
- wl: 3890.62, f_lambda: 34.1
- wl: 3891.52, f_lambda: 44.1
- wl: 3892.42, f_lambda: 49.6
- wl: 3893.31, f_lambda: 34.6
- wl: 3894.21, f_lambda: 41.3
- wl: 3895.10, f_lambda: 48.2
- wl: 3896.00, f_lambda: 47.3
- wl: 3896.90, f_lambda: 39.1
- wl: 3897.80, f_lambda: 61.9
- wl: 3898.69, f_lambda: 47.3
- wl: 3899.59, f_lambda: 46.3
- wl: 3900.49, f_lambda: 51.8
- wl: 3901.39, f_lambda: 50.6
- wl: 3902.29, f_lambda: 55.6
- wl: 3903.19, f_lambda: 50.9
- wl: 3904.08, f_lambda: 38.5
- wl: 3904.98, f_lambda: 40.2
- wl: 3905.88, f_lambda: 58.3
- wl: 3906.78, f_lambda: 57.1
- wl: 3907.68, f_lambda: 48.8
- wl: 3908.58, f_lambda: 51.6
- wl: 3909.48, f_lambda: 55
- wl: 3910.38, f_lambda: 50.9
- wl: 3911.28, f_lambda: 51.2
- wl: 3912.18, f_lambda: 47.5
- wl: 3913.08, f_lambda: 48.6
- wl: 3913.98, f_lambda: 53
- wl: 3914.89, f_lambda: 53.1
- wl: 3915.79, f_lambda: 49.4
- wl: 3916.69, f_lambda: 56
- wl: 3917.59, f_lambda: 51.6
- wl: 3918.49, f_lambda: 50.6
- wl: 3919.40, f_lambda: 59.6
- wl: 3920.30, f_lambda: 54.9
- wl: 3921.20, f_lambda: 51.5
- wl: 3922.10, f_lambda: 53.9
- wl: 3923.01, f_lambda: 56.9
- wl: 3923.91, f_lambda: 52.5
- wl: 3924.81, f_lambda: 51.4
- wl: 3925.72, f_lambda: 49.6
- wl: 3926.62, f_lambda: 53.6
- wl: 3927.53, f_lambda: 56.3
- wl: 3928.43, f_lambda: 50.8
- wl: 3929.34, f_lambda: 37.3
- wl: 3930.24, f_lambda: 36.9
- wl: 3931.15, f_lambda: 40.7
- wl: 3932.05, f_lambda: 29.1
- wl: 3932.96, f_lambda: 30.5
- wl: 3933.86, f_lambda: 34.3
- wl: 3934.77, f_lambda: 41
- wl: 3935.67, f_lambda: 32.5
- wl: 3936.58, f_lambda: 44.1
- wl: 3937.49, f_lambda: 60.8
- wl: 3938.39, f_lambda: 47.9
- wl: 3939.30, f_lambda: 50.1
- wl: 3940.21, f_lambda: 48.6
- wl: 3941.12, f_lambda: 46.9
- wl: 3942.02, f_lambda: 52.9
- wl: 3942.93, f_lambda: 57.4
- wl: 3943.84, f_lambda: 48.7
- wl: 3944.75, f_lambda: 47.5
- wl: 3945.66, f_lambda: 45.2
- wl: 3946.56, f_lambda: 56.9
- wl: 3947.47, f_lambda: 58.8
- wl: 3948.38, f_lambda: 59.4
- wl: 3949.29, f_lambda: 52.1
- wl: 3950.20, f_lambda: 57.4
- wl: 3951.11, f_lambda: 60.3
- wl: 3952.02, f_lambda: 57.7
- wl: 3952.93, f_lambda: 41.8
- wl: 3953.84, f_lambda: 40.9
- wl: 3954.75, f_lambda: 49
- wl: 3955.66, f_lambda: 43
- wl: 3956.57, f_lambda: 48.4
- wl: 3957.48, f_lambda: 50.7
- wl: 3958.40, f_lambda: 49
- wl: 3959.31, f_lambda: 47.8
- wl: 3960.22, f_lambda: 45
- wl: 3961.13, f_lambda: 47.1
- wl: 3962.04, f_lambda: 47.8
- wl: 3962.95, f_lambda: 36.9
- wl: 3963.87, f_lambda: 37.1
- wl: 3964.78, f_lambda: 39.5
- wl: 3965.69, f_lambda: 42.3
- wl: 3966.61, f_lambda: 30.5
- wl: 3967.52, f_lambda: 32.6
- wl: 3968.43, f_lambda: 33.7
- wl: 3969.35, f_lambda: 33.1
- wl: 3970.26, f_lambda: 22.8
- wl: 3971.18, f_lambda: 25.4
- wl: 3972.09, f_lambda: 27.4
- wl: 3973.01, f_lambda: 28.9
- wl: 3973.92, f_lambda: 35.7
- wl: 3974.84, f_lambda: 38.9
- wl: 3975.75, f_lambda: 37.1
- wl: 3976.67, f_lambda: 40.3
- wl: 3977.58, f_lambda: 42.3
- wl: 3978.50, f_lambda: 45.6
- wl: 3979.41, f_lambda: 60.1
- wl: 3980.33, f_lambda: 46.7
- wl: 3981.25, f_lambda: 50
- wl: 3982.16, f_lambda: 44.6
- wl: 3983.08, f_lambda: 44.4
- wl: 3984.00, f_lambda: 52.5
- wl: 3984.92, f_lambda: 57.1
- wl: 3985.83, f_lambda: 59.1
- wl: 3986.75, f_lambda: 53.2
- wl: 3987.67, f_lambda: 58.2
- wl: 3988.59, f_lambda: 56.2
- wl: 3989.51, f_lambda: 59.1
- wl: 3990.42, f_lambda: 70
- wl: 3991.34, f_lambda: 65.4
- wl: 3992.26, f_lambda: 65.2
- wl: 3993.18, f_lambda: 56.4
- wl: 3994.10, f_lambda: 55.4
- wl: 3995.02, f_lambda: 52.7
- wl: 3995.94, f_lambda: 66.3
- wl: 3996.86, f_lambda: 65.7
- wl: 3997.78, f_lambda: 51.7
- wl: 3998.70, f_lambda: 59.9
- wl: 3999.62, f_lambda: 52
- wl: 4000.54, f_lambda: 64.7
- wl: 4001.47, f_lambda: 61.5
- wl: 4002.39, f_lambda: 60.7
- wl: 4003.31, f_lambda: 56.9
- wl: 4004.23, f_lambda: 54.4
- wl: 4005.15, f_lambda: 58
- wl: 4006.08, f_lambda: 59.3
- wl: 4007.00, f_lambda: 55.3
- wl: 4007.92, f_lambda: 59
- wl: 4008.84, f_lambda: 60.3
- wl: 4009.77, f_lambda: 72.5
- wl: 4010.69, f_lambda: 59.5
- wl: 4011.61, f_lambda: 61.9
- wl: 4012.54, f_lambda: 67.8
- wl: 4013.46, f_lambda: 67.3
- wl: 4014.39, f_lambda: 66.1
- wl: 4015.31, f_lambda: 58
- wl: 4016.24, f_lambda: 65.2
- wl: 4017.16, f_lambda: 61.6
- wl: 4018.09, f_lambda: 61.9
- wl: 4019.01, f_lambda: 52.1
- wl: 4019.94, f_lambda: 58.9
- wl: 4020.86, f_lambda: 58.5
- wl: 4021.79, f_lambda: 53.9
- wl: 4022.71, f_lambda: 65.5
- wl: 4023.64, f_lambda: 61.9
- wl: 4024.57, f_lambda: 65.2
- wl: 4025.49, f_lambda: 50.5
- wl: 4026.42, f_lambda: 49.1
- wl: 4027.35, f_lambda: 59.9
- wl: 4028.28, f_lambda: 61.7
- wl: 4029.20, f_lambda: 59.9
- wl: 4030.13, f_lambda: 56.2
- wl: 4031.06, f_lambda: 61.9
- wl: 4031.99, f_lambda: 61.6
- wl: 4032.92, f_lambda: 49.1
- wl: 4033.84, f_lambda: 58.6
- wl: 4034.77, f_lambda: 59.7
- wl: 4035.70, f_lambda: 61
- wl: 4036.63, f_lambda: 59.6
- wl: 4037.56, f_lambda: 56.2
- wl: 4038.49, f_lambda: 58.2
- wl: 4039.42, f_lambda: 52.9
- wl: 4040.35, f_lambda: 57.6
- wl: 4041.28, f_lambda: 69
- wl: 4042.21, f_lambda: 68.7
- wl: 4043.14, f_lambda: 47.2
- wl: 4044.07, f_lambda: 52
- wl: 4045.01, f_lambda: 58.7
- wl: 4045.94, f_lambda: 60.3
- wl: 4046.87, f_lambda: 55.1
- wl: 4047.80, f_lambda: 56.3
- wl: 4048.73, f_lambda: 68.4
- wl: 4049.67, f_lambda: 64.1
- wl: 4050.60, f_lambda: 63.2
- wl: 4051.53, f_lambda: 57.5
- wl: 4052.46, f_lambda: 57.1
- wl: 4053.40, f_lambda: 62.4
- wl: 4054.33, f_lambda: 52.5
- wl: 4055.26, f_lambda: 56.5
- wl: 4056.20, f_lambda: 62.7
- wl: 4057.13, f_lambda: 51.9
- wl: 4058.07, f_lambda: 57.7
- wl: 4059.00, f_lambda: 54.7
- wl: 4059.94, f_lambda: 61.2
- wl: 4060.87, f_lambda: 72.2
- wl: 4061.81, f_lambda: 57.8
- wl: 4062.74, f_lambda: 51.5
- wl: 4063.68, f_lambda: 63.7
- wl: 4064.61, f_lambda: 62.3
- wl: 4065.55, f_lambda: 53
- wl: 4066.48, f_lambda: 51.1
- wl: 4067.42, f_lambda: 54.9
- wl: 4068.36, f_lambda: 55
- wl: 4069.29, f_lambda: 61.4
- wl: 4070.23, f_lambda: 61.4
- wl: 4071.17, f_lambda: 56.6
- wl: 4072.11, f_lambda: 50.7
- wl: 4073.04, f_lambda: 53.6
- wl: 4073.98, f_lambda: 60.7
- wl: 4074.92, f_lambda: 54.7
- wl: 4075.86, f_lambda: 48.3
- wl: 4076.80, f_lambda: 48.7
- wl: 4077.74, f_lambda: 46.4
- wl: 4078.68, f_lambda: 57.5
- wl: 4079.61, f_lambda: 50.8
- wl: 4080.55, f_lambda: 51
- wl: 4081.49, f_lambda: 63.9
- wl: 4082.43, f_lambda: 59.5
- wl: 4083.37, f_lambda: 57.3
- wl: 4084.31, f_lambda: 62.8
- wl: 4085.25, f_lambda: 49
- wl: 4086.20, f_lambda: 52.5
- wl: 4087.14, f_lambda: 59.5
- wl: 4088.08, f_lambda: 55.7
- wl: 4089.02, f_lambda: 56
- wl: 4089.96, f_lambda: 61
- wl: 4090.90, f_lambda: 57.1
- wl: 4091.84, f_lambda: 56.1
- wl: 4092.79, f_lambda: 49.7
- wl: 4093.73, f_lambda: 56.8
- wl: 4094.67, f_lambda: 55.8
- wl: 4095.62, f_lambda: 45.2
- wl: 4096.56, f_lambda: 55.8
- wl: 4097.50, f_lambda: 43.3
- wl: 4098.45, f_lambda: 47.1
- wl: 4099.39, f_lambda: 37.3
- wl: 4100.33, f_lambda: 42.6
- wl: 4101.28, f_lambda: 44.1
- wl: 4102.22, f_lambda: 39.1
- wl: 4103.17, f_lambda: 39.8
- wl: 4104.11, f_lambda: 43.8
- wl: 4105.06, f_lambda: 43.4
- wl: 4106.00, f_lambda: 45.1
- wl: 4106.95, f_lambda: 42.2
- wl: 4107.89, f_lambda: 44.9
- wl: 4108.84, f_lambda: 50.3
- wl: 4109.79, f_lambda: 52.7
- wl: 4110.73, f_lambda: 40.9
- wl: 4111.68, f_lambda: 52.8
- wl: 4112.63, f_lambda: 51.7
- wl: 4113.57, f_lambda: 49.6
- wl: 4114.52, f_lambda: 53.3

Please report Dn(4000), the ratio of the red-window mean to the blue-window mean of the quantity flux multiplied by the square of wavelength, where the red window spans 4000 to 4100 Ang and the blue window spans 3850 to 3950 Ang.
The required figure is 1.30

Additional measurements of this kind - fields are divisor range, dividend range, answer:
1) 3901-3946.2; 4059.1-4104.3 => 1.19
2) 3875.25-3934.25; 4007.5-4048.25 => 1.37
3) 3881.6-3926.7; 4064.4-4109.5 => 1.19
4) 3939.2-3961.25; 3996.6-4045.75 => 1.22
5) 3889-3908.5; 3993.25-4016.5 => 1.36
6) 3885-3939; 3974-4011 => 1.23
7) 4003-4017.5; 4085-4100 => 0.89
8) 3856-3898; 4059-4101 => 1.33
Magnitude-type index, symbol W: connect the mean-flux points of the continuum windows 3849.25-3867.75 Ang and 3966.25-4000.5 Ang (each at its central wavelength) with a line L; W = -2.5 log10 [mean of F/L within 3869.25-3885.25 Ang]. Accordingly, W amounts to 0.21 mag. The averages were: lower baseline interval 51.9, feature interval 42.5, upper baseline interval 48.3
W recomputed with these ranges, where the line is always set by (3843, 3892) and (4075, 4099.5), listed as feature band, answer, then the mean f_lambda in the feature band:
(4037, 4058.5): -0.12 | 58.5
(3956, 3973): 0.27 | 38.5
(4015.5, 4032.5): -0.15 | 59.1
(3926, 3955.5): 0.03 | 47.7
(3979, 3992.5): -0.12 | 56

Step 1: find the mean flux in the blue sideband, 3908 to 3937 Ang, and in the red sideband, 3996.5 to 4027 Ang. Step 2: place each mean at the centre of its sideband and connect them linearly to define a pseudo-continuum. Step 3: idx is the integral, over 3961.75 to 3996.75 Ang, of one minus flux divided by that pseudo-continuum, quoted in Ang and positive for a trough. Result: 6.0 Ang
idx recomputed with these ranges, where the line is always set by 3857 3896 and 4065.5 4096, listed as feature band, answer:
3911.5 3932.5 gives -1.1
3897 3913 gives -1.4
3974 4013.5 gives -4.1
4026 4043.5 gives -1.9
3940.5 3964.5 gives -0.3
